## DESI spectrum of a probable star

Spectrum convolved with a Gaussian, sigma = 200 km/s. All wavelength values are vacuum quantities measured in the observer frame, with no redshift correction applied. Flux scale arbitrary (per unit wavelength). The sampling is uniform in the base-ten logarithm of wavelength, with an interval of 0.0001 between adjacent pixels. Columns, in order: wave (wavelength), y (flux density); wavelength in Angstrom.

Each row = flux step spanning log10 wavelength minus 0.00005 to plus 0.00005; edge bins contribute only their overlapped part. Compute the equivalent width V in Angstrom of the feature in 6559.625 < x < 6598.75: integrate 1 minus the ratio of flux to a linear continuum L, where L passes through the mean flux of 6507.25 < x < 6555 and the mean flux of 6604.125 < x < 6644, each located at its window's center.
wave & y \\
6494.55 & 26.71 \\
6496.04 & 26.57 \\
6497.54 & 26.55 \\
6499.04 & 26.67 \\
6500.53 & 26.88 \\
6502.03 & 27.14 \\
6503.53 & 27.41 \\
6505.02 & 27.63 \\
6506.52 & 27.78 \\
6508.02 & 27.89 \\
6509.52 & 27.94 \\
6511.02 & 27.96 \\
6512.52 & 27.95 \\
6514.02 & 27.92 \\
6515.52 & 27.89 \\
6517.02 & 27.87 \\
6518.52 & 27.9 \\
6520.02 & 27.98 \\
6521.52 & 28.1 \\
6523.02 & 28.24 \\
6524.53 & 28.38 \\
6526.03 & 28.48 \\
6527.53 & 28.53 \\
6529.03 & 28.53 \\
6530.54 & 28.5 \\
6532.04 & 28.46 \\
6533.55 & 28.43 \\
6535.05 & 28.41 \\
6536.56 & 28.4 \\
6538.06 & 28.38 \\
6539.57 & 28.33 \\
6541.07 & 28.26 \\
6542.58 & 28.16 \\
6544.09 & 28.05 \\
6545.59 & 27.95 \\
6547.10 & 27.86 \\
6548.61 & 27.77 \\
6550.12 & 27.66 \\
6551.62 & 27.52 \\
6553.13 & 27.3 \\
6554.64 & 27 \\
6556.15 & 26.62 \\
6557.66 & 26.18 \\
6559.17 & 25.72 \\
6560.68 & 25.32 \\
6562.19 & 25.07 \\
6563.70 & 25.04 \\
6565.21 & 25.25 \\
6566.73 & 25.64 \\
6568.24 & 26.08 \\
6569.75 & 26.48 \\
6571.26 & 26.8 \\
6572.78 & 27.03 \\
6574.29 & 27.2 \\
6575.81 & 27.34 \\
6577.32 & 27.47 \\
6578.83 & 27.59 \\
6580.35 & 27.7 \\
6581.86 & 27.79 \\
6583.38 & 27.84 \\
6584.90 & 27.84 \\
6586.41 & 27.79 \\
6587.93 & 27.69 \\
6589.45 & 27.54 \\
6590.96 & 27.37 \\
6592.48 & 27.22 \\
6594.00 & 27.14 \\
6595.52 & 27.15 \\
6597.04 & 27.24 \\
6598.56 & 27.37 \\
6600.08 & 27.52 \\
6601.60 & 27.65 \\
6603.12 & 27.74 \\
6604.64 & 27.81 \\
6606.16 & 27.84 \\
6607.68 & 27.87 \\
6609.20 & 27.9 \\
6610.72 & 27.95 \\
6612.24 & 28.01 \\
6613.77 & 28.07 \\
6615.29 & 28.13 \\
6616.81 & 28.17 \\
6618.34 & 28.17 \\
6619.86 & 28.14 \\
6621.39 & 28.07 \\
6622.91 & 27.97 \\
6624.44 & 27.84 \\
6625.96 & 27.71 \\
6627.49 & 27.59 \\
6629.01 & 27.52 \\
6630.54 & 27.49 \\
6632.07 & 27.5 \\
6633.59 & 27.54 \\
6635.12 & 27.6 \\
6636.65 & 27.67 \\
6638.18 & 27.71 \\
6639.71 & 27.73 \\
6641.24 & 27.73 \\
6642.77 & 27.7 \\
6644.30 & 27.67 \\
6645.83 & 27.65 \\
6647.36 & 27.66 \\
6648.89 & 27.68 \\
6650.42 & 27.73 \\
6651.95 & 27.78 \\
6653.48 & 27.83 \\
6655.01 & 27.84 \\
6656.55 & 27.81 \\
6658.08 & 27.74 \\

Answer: 1.4 Angstrom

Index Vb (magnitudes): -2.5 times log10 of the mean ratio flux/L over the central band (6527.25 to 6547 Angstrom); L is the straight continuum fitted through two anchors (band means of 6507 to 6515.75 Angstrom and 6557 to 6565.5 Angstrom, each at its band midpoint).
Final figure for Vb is -0.07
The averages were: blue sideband 27.9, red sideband 25.4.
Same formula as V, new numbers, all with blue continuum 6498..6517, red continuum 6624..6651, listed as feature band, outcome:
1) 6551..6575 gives 1.2 Angstrom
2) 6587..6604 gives 0.1 Angstrom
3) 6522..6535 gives -0.4 Angstrom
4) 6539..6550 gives -0.2 Angstrom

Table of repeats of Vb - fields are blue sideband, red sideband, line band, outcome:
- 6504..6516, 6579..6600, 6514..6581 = 0.01 mag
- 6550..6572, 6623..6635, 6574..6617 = -0.03 mag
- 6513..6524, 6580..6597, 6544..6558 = 0.01 mag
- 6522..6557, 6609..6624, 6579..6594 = 0.02 mag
